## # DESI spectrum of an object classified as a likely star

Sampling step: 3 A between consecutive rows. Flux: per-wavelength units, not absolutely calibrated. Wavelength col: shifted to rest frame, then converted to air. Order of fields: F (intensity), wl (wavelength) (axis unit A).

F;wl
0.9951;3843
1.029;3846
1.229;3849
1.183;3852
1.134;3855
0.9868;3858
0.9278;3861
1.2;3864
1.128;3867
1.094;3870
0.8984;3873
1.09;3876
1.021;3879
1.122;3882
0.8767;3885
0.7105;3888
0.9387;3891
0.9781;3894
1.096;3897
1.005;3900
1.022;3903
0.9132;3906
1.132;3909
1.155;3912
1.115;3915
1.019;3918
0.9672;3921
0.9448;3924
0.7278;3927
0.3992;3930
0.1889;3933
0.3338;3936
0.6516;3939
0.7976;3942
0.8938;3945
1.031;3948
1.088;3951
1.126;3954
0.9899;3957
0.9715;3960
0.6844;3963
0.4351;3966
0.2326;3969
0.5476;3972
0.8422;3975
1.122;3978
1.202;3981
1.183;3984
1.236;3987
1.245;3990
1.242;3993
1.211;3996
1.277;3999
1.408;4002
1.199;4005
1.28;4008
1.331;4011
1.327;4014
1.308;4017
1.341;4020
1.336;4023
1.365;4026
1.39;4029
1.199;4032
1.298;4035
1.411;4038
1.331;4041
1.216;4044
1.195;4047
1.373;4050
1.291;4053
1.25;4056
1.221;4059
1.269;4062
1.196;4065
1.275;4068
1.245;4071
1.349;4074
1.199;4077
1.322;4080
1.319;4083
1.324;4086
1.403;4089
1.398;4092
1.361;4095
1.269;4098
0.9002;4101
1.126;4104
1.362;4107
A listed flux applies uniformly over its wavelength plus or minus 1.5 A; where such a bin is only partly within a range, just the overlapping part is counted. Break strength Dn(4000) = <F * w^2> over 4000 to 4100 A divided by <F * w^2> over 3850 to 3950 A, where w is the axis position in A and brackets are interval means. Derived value 1.5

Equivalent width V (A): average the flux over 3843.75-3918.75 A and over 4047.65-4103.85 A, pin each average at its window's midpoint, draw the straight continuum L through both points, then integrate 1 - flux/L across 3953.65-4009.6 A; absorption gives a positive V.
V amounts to 6.8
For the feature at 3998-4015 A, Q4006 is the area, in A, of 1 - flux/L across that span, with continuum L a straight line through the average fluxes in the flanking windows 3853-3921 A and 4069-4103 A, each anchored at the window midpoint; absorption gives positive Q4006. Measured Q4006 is -1.8 A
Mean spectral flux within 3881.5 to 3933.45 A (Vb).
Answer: 0.917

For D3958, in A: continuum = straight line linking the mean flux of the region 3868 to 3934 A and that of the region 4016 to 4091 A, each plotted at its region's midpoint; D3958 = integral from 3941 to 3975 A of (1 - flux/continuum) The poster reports 8.4 A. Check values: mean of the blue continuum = 0.935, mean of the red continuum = 1.3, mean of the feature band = 0.802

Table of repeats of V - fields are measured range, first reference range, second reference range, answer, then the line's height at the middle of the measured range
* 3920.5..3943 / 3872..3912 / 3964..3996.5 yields 8.4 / 0.97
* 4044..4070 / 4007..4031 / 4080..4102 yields 1.1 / 1.31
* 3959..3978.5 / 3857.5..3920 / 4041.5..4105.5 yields 8.0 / 1.13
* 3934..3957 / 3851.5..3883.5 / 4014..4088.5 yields 6.4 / 1.16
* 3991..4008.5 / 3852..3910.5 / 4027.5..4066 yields -0.9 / 1.21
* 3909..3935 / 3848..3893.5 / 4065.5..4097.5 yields 6.5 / 1.1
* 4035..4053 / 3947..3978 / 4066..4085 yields -2.4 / 1.15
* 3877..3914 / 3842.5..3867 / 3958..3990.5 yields 0.6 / 1.02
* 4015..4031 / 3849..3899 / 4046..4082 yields -1.7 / 1.22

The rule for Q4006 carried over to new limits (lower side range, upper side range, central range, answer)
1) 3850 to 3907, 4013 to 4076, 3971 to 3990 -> 2.2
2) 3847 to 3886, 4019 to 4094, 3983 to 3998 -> -0.1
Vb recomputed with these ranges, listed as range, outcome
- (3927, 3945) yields 0.53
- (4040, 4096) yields 1.29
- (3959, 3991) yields 0.875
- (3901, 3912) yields 1.04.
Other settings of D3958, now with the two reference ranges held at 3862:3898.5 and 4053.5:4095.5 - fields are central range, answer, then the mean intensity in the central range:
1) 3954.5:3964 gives 1.75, 0.918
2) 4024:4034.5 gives -0.76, 1.32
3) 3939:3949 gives 2.19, 0.863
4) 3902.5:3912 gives 0.07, 1.04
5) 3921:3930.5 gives 2.75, 0.765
